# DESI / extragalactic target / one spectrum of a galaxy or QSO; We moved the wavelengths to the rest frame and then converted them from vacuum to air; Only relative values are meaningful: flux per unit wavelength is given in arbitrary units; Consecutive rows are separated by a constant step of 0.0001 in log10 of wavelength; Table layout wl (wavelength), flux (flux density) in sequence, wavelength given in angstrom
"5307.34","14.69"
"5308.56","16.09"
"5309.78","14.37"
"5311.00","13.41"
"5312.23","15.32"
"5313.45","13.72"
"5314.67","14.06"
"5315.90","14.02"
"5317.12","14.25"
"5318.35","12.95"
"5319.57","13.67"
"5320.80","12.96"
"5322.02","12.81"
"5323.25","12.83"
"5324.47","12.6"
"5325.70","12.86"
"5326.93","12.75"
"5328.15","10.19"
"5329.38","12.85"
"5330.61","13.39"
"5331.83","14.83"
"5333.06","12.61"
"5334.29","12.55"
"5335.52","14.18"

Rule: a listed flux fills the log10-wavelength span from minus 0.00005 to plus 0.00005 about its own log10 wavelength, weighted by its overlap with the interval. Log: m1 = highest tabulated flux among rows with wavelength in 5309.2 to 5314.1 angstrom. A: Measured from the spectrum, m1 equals 15.32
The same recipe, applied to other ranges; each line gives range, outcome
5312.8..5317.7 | 14.25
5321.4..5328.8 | 12.86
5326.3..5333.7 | 14.83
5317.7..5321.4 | 13.67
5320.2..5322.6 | 12.96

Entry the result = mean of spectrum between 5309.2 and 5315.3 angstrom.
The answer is 14.2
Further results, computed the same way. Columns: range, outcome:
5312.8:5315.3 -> 13.9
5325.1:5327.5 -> 12.8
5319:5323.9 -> 13.1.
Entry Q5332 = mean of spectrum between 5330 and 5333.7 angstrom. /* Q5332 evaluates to 13.6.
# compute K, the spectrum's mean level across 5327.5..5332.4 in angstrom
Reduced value 12.8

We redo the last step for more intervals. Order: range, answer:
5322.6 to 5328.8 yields 12.2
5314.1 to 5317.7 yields 14.1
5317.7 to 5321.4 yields 13.2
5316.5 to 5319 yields 13.6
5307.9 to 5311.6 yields 14.7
